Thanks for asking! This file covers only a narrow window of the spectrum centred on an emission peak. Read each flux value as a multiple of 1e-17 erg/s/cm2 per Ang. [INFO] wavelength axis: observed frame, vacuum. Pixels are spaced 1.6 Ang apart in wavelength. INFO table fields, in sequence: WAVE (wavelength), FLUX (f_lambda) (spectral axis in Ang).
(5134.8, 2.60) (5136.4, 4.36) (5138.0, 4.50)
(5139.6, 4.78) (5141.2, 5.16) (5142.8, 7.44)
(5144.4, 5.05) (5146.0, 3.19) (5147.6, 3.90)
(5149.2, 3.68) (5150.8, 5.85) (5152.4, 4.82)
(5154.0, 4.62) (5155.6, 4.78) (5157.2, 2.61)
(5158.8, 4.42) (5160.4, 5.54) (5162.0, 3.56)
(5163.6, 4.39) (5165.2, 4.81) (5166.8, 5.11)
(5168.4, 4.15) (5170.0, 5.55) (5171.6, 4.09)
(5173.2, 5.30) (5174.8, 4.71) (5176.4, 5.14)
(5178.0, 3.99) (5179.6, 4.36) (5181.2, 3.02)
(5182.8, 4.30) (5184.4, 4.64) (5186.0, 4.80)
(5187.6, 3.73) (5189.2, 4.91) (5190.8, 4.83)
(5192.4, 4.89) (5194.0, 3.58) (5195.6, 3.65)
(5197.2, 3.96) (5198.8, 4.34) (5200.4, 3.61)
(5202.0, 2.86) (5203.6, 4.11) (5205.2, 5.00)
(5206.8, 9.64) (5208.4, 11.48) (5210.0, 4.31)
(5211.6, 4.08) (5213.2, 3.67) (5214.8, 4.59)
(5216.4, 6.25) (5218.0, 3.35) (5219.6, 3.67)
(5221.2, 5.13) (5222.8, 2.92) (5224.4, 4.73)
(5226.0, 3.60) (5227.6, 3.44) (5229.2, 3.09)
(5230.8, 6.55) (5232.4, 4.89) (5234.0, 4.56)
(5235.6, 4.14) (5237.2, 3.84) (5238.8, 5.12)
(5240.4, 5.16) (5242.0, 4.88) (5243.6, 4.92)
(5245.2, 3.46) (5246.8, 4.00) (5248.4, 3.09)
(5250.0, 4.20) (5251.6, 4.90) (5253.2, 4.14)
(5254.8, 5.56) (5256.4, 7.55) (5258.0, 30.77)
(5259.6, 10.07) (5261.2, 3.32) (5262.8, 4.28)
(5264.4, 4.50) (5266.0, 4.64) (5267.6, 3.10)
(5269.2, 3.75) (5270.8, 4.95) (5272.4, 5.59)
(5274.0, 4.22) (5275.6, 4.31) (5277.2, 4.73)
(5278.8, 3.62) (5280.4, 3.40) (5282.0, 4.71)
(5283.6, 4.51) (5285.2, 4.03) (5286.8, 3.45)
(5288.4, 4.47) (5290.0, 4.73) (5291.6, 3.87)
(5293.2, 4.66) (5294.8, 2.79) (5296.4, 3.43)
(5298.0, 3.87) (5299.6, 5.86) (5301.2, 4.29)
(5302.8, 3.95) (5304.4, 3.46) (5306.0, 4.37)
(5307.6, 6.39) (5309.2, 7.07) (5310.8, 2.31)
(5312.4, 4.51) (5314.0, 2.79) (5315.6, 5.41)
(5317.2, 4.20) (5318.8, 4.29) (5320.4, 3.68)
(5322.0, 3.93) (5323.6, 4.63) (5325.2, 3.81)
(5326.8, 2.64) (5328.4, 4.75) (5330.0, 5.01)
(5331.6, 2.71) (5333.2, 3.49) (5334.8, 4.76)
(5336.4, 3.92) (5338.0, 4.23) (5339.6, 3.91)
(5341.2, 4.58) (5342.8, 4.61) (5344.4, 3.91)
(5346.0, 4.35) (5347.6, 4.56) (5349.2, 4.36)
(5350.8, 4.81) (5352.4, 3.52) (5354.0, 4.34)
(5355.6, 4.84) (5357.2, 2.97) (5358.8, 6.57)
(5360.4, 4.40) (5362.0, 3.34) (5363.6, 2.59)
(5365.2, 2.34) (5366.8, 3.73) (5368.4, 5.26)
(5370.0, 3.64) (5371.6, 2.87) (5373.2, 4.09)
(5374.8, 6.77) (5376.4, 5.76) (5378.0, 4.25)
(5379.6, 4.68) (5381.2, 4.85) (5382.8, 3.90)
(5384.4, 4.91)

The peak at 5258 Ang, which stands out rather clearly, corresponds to [O III]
